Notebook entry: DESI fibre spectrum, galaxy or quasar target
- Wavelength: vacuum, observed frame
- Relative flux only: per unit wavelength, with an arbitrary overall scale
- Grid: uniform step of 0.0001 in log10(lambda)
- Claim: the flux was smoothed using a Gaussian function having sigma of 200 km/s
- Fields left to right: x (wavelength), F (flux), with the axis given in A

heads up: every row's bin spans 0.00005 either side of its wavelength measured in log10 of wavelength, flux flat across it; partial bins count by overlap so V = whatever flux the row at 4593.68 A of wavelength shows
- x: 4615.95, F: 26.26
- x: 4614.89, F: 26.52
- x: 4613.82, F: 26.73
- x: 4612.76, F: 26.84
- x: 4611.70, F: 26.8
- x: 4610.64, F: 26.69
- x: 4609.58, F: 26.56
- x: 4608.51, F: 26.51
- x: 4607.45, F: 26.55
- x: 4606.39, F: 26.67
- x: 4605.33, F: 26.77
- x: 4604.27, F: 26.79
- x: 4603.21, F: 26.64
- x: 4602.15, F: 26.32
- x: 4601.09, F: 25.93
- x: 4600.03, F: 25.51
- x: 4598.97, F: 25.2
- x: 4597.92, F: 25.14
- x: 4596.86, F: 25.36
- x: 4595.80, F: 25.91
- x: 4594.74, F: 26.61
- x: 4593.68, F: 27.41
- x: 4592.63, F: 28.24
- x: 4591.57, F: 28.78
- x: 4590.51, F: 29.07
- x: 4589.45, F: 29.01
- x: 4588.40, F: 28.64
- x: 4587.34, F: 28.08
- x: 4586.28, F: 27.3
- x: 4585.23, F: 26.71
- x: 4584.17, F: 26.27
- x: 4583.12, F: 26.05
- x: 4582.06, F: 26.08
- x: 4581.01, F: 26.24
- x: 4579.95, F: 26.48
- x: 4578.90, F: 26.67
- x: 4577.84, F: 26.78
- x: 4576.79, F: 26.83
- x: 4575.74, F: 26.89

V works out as 27.41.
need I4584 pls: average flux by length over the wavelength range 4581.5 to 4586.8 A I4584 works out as 26.5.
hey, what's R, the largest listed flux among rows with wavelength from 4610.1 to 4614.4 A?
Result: 26.84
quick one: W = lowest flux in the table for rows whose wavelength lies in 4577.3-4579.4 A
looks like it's 26.67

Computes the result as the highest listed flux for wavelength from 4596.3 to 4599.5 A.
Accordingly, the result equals 25.36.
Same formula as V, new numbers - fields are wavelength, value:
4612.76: 26.84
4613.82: 26.73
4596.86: 25.36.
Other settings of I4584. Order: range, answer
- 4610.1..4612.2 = 26.8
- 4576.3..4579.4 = 26.7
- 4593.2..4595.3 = 26.9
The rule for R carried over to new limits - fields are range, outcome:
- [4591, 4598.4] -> 28.78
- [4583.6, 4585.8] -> 26.71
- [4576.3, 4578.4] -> 26.83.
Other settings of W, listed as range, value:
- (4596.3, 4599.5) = 25.14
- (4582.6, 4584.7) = 26.05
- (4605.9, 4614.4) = 26.51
